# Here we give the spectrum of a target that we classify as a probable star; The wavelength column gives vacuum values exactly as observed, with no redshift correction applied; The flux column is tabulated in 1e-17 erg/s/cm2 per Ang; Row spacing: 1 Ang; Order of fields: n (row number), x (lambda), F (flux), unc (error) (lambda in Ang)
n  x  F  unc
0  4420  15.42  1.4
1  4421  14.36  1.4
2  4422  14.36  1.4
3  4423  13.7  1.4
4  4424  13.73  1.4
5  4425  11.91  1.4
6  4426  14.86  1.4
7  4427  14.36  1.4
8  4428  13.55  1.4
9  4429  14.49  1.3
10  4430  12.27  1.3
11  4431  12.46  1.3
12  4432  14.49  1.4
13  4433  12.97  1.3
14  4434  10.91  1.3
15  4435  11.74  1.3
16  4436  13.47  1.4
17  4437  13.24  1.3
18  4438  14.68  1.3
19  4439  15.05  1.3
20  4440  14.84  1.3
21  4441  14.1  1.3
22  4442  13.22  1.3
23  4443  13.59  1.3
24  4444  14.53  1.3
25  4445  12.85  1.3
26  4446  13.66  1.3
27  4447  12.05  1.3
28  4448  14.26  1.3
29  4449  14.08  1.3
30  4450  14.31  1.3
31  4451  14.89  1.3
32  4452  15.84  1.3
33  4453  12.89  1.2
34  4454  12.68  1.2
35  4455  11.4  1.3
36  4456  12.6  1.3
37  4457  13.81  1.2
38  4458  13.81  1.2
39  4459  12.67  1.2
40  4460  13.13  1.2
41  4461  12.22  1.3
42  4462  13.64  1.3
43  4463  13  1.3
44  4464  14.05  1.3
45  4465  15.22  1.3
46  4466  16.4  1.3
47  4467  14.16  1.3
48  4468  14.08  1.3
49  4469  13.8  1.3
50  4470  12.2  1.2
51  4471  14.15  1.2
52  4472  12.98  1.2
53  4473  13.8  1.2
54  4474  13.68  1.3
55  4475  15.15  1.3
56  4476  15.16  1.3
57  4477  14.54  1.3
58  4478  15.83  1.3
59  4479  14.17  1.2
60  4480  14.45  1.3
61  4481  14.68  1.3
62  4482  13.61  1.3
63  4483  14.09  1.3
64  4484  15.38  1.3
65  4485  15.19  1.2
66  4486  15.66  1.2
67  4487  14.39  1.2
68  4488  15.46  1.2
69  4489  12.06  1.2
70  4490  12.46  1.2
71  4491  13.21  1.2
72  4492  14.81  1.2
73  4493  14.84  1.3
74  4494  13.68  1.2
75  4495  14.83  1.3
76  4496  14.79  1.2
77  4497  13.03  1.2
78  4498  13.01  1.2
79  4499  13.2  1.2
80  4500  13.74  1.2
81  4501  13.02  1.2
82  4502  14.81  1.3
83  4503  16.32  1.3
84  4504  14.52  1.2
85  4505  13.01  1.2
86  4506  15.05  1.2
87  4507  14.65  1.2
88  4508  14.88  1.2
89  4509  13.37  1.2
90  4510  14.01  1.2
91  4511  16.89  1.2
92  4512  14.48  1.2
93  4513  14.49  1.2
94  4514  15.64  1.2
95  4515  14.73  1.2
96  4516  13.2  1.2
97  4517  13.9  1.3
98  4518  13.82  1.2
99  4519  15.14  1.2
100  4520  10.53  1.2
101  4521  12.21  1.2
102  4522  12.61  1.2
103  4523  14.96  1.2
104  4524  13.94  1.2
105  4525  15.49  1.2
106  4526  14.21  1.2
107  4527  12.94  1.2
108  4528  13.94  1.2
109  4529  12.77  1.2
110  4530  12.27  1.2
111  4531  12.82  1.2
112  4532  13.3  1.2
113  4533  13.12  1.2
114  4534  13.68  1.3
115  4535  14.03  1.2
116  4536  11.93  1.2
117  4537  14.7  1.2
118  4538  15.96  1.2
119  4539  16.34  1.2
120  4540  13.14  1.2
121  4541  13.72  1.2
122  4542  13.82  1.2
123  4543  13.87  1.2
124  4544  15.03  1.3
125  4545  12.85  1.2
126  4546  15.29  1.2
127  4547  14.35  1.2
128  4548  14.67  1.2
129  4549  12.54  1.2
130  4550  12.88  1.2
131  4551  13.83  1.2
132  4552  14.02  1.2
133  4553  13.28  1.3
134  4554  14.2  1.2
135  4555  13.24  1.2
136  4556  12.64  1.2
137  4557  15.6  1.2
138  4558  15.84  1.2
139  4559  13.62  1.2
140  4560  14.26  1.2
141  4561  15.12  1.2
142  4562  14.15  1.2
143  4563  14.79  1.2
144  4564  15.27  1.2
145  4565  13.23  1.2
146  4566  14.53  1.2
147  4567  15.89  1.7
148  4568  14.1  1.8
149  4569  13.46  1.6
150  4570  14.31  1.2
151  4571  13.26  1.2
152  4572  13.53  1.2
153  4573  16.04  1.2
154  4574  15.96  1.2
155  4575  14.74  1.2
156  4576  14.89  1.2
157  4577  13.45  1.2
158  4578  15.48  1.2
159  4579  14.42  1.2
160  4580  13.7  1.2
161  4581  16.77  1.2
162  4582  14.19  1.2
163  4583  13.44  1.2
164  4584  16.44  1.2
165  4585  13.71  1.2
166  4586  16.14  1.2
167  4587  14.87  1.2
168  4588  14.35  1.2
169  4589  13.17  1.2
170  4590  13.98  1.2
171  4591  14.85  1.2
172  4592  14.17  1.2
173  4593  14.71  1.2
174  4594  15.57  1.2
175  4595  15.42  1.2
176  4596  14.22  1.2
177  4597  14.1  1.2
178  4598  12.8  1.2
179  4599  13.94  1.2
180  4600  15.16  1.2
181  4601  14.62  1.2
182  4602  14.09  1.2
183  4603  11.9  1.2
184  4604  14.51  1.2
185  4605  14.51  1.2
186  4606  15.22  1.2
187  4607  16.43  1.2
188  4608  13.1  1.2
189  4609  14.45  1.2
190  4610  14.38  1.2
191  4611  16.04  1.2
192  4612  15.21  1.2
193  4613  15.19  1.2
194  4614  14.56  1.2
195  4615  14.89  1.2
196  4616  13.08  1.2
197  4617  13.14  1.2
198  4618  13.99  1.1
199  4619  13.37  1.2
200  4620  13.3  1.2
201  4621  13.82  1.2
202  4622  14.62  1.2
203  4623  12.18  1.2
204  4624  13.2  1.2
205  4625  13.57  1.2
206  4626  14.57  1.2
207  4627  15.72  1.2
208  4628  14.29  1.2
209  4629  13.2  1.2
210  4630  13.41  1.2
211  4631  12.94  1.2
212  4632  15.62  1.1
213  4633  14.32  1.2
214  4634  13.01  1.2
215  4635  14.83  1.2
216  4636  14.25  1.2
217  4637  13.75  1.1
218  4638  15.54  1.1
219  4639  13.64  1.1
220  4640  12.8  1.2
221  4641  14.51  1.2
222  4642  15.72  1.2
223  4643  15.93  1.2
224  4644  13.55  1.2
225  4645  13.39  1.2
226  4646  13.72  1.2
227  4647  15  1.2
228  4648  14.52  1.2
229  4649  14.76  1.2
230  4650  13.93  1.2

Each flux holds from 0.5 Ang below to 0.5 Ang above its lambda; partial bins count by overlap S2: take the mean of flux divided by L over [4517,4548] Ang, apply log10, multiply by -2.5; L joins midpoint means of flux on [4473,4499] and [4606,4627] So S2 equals 0.04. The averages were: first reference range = 14.3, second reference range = 14.2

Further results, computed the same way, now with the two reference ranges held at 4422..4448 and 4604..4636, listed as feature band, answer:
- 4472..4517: -0.05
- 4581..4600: -0.03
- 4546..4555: 0.01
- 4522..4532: 0.02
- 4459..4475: -0.01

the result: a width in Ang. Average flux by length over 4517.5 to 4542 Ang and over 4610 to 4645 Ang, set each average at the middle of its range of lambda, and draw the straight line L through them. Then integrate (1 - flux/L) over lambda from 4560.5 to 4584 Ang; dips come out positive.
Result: -1.2 Ang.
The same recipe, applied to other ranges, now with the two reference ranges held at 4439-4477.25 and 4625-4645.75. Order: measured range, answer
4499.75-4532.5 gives -0.1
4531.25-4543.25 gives 0.0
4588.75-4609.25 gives -0.3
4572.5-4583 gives -0.6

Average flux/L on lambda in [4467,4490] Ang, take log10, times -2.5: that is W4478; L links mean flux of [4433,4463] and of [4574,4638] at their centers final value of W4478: -0.05 mag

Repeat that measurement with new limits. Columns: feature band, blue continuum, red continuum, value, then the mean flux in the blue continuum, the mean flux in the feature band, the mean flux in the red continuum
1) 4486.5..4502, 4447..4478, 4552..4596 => 0.02 mag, 13.8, 13.8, 14.5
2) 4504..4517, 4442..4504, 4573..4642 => -0.03 mag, 14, 14.5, 14.4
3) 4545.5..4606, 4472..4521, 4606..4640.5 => -0.01 mag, 14.2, 14.4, 14.1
